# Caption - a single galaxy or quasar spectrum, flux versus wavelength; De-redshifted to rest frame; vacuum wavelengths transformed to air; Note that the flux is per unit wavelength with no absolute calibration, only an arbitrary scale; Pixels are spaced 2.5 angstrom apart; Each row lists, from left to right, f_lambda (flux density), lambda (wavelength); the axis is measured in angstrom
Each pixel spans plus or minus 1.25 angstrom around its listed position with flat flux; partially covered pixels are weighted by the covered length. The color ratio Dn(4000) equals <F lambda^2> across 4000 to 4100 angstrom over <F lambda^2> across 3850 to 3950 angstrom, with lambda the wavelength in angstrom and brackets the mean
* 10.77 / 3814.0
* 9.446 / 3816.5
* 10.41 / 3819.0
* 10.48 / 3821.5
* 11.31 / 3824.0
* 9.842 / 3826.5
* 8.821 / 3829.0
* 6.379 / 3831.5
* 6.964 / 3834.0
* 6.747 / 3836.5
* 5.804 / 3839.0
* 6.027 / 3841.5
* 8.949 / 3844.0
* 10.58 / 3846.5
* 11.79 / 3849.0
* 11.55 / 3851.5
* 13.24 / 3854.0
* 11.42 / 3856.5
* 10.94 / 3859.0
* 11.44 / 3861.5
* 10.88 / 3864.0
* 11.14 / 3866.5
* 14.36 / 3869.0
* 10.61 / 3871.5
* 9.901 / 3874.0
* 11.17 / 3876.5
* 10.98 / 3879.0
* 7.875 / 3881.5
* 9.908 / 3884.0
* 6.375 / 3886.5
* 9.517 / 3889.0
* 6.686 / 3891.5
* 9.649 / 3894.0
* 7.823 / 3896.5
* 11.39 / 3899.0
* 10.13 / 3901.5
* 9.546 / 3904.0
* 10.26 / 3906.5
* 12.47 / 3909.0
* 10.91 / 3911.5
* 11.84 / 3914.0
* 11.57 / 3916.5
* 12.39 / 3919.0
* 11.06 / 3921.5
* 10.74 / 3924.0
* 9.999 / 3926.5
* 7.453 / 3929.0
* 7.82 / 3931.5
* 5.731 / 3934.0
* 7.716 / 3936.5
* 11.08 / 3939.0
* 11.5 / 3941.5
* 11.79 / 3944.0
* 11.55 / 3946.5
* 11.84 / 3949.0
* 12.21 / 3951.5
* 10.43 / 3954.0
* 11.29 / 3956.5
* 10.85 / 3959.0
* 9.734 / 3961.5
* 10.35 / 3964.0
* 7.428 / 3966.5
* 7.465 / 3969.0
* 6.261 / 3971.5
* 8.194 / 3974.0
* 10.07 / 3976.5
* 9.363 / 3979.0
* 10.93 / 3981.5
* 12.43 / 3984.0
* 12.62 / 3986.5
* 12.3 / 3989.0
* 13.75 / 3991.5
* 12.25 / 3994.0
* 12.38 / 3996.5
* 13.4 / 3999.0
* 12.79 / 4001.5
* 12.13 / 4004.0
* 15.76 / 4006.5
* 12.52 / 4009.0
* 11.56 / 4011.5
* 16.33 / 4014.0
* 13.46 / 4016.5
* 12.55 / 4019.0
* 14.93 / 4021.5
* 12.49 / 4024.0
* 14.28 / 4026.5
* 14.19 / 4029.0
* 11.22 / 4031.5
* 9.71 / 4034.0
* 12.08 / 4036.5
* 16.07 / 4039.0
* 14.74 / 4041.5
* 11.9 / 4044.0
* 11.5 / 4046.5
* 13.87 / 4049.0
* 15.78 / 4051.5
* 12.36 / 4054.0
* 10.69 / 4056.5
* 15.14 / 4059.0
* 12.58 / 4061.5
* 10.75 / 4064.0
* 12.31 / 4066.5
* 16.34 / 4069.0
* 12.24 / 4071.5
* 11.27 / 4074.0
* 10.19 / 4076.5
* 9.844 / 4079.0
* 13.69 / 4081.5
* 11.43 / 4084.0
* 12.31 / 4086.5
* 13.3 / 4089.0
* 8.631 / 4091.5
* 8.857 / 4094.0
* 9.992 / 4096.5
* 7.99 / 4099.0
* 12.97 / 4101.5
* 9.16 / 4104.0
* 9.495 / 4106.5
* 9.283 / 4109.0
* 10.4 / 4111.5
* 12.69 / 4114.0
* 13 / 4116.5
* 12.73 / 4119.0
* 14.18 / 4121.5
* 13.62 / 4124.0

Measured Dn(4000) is 1.30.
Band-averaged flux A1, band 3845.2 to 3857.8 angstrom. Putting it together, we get 11.7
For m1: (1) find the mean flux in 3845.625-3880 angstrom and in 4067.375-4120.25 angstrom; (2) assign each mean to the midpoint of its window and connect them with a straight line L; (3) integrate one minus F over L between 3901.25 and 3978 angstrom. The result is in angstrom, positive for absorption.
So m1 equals 8.9 angstrom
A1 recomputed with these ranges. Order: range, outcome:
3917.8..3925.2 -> 11.4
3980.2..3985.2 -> 11.6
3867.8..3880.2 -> 11.4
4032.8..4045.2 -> 12.9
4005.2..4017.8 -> 13.9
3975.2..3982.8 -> 10.1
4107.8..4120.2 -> 11.6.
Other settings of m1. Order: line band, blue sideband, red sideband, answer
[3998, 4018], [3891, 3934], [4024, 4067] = -2.3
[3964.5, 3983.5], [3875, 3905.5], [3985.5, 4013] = 5.2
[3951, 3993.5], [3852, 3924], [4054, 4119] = 2.3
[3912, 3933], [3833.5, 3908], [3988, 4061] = 1.2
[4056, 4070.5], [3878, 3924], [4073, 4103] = -3.1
